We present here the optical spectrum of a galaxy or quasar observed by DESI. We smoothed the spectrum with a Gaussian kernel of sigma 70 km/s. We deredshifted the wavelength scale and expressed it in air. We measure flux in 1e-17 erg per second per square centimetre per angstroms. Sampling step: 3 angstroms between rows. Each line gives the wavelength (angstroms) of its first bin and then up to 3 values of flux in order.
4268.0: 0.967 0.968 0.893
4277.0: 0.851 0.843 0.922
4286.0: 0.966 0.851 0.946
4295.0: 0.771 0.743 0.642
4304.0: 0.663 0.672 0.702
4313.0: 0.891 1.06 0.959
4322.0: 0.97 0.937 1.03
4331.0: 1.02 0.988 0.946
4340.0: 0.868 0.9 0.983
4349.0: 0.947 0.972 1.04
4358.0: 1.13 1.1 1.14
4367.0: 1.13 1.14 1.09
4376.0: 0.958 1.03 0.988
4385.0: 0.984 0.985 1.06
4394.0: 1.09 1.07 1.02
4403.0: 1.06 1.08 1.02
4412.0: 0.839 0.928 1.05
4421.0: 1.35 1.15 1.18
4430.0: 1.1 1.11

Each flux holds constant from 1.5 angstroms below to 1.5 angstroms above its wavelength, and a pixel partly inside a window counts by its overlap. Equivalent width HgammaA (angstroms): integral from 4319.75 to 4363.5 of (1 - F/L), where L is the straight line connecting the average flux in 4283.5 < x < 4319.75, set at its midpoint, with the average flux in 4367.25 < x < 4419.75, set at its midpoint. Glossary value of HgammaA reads -3.81 angstroms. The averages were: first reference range 0.822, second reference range 1.03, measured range 0.991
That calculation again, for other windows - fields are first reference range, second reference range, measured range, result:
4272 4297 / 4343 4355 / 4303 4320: 1.71 angstroms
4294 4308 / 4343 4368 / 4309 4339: -3.95 angstroms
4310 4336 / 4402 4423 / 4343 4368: -1.22 angstroms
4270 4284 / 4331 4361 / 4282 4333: 3.56 angstroms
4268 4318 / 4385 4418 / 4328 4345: -0.79 angstroms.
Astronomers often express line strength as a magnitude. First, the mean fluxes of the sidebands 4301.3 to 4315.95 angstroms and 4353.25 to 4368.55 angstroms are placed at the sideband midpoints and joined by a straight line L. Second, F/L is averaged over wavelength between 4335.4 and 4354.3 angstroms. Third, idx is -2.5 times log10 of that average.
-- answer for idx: 0.07 mag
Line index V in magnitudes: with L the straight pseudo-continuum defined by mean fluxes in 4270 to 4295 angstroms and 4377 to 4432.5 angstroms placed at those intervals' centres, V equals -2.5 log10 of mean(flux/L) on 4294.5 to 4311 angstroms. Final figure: 0.31 mag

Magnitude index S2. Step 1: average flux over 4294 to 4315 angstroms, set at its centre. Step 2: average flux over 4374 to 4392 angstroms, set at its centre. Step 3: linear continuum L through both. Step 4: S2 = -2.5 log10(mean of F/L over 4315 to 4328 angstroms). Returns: -0.237 mag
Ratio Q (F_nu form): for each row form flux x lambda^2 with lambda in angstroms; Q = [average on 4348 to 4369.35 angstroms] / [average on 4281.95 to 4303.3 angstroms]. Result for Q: 1.34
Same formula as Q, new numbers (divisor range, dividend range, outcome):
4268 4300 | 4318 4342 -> 1.12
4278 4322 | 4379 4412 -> 1.28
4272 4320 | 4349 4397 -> 1.30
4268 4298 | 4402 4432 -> 1.29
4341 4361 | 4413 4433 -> 1.16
